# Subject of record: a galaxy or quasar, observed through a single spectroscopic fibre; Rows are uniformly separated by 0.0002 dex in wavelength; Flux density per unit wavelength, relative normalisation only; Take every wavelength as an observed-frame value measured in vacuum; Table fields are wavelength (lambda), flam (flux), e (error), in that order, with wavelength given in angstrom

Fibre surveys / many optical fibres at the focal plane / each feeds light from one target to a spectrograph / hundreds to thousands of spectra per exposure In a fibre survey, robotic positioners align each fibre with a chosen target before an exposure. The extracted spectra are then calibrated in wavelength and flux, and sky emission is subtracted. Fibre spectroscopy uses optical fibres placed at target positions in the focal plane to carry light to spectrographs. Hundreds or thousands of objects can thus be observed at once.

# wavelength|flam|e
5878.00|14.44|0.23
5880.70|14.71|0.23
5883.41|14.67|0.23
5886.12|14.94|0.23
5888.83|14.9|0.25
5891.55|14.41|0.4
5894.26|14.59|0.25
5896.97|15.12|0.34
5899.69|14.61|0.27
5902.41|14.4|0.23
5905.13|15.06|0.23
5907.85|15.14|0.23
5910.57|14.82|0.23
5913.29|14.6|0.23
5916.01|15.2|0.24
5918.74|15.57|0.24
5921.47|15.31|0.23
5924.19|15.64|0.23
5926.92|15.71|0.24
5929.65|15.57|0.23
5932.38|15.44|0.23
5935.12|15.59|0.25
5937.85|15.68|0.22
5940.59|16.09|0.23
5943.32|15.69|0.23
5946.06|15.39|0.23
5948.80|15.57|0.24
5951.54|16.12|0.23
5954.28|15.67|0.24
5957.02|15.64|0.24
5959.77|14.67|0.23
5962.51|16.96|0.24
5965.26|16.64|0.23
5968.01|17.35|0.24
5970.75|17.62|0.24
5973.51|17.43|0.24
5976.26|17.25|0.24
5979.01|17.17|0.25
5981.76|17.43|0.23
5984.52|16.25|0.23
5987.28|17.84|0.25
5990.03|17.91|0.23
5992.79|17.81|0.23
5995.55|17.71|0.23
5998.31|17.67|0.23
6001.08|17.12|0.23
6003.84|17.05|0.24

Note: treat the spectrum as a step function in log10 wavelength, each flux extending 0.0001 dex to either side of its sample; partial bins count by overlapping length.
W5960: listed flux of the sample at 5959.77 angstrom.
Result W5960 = 14.67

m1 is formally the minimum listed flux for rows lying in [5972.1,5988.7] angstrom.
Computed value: 16.25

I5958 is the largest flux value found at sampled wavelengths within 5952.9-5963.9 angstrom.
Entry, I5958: 16.96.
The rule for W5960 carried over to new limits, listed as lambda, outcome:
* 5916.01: 15.2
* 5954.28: 15.67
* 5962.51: 16.96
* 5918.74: 15.57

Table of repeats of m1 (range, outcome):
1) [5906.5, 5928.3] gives 14.6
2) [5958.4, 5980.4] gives 14.67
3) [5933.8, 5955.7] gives 15.39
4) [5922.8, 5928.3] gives 15.64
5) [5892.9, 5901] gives 14.59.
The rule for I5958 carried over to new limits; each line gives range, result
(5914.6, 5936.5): 15.71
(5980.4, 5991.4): 17.91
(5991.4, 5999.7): 17.81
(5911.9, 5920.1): 15.57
